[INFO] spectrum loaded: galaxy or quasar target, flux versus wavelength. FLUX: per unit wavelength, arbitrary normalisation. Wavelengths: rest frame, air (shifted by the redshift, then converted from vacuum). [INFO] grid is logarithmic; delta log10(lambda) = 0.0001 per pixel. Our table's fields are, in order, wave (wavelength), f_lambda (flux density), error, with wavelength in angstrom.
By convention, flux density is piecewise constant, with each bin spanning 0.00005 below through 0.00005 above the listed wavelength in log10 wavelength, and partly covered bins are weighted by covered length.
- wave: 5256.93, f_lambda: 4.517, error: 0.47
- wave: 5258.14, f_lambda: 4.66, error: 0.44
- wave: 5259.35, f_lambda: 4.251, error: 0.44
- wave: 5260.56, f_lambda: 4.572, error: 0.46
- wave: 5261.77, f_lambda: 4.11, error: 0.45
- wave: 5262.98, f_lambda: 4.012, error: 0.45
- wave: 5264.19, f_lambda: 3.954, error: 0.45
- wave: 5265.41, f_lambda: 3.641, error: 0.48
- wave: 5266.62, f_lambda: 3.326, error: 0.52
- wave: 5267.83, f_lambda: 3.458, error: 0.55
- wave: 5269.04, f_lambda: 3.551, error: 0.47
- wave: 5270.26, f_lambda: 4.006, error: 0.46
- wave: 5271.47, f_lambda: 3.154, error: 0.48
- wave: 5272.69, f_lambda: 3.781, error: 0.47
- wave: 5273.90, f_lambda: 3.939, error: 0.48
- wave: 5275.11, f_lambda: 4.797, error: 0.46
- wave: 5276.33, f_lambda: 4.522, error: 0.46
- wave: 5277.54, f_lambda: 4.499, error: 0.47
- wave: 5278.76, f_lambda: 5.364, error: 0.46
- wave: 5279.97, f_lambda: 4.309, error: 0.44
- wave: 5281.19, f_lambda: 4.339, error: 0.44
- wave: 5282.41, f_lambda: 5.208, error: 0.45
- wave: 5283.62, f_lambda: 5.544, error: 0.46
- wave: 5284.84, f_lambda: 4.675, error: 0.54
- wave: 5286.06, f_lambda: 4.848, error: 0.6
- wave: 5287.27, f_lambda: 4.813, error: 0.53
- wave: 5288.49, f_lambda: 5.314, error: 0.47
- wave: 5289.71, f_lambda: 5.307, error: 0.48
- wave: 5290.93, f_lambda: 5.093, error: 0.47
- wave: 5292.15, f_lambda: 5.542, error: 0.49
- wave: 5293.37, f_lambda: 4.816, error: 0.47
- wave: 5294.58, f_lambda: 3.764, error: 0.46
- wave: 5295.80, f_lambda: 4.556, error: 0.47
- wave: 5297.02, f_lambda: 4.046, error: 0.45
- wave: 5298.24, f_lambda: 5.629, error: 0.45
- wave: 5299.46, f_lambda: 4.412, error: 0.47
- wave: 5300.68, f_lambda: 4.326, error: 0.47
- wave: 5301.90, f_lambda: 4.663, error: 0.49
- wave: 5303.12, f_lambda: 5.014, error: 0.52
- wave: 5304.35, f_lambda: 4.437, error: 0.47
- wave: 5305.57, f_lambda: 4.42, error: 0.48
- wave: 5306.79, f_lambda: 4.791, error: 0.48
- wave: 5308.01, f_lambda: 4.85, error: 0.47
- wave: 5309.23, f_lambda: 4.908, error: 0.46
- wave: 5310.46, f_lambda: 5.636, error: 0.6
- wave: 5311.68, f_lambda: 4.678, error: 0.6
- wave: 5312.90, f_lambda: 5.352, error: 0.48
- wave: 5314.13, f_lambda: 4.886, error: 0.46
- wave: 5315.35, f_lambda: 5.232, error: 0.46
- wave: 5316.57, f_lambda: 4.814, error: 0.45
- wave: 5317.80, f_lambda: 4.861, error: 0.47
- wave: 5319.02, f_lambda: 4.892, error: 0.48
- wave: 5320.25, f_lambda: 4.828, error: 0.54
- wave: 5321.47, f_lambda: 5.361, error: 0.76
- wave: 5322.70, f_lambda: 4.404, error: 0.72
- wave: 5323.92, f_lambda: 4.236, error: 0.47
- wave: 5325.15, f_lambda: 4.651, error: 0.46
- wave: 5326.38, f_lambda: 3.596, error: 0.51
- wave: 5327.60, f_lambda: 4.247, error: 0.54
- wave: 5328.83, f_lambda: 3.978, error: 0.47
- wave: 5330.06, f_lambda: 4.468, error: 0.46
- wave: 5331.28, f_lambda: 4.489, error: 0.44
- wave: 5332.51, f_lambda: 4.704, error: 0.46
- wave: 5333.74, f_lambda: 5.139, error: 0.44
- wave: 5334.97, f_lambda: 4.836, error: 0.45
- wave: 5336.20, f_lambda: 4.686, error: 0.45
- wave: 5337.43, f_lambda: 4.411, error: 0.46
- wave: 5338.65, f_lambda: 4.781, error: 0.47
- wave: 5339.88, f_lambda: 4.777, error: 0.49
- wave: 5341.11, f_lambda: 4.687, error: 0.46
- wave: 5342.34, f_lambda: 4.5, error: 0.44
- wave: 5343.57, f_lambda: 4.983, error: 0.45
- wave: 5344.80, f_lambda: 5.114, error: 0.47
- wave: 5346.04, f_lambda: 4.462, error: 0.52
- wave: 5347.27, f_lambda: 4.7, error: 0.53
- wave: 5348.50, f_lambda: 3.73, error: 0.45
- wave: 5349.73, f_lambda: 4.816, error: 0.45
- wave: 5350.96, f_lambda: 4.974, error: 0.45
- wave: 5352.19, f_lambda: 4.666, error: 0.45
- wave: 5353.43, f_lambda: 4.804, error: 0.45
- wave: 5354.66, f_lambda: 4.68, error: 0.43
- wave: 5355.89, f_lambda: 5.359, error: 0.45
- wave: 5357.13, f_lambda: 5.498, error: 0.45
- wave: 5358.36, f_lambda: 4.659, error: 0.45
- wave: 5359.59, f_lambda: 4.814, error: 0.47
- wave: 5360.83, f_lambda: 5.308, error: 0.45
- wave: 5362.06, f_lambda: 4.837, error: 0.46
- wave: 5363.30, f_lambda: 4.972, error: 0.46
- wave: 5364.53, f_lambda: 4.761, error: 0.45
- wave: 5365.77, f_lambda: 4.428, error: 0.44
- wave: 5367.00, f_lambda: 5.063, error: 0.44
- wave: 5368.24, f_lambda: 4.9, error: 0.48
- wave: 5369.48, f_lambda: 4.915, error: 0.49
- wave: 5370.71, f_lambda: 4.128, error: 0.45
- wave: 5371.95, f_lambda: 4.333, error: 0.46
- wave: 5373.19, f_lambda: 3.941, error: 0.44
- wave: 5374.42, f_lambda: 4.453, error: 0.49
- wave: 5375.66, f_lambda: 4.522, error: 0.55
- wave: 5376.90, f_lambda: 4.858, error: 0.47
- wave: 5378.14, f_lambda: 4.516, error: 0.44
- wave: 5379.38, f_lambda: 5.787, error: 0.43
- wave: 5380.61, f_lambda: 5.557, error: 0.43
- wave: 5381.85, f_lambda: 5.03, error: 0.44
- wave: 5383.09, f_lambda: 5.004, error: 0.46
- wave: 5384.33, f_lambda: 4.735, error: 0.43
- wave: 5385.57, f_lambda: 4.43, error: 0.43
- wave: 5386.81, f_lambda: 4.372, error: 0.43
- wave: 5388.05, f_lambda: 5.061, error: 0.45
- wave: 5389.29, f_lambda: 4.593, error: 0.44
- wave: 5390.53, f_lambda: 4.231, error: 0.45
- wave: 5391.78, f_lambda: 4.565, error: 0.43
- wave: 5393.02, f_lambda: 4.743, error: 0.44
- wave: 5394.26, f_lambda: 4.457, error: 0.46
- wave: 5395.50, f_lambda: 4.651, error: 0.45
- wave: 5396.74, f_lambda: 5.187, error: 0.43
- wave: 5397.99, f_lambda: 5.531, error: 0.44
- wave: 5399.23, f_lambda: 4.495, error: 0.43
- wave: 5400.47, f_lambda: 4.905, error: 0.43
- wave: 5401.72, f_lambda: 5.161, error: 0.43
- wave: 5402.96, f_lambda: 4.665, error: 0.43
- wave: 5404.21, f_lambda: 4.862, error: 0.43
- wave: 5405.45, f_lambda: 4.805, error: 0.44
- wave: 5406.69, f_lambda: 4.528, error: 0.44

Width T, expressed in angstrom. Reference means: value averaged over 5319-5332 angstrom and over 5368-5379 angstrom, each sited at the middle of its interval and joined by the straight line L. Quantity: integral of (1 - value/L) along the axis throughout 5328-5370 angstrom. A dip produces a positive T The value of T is -2.57 angstrom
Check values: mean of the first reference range 4.45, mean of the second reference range 4.52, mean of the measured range 4.76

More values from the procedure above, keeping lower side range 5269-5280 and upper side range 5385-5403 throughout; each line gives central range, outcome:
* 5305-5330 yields -1.8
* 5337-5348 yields -0.5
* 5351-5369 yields -1.3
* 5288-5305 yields -1.8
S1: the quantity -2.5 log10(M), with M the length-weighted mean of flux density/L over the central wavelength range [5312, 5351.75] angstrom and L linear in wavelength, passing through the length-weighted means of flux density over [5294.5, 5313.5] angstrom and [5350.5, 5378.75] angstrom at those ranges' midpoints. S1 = 0.02 mag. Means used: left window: 4.74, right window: 4.75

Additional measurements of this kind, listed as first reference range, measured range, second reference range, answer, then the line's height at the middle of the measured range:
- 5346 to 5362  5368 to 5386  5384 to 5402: 0.01 mag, 4.77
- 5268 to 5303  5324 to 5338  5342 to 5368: 0.07 mag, 4.74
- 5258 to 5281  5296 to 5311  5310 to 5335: -0.06 mag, 4.5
